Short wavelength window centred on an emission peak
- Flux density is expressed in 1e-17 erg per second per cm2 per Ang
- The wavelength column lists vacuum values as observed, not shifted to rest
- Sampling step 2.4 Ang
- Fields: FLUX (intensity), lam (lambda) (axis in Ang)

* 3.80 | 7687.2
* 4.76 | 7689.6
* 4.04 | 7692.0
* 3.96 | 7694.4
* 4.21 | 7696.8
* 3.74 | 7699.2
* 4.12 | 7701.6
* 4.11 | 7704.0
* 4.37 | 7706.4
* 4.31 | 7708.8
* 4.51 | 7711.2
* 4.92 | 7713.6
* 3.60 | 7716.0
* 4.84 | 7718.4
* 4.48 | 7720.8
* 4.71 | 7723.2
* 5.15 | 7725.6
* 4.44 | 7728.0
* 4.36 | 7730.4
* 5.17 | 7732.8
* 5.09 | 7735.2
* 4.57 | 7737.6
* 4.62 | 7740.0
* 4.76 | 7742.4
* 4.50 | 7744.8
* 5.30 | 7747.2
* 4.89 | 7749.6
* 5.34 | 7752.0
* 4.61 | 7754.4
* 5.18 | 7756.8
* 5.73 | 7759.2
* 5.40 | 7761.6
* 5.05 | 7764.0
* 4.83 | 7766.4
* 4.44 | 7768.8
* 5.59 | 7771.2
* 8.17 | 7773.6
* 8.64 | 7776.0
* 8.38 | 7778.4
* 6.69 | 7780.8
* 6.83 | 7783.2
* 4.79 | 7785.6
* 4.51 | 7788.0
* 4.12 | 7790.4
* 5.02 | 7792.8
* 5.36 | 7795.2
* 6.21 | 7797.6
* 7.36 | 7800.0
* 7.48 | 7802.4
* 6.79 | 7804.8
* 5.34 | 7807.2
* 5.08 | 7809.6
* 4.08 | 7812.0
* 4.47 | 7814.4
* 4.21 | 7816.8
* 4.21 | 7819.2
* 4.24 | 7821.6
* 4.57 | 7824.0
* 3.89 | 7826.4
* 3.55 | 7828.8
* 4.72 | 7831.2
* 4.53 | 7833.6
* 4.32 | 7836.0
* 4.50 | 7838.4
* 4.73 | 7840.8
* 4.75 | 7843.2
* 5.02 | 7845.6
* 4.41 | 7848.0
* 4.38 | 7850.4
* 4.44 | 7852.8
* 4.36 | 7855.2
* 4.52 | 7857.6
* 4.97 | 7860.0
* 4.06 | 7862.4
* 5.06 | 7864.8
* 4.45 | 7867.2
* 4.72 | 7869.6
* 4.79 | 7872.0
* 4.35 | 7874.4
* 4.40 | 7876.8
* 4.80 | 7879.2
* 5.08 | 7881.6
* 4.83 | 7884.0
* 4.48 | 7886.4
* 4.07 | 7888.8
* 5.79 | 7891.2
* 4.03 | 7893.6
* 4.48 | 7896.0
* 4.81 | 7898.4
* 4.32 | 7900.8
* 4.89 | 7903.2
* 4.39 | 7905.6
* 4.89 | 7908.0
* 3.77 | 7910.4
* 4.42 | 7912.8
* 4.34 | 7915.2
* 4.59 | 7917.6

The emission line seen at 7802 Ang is [N II]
